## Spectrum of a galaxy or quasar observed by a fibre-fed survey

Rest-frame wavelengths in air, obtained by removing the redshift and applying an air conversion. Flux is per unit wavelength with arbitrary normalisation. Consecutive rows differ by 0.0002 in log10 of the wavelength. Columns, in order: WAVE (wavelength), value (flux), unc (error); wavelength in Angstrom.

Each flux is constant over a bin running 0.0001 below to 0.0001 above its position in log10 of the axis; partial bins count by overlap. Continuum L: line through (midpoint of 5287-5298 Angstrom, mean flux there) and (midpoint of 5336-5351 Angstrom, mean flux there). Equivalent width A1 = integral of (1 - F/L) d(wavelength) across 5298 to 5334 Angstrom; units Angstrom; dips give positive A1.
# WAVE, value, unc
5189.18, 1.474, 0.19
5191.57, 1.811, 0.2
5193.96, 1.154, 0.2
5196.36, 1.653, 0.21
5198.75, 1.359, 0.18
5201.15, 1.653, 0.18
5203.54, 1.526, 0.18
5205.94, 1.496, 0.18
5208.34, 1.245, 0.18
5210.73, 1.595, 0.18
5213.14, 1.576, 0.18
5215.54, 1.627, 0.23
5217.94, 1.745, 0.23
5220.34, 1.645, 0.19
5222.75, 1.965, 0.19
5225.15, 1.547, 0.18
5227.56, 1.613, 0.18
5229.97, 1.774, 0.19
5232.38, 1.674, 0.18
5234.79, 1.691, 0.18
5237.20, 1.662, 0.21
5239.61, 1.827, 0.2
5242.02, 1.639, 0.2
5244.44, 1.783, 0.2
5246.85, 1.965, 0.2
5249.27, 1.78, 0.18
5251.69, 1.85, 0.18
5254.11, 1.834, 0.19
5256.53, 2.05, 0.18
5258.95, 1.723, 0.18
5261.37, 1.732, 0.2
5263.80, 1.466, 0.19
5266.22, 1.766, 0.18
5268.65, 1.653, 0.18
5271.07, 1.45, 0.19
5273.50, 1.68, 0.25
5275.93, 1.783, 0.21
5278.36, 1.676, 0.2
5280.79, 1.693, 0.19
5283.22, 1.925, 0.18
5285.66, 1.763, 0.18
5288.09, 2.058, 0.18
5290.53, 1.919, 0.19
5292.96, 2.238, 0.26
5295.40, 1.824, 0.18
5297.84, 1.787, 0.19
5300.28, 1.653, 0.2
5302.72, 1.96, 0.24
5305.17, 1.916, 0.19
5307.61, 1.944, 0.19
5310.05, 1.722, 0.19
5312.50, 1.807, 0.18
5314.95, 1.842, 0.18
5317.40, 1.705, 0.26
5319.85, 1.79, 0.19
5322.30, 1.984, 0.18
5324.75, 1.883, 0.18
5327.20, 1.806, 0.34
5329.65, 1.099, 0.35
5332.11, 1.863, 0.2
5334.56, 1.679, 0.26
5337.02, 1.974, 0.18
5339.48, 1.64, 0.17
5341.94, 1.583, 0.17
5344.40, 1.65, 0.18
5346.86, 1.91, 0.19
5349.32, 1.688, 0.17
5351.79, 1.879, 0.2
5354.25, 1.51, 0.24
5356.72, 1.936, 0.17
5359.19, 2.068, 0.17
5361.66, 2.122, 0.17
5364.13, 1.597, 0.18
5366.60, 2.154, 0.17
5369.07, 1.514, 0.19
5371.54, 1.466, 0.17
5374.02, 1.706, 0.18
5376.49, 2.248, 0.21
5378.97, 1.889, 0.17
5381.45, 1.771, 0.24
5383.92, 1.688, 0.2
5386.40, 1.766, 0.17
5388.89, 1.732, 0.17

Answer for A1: 1.72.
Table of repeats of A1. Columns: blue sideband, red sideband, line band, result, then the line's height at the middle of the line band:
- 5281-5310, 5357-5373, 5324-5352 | 2.1 Angstrom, 1.85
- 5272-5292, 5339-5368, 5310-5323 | 0.0 Angstrom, 1.81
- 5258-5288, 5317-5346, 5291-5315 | -2.2 Angstrom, 1.72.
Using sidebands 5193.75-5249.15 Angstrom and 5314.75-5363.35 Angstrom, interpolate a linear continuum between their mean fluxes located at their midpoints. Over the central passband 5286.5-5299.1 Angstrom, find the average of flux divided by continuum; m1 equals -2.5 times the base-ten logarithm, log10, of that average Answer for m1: -0.14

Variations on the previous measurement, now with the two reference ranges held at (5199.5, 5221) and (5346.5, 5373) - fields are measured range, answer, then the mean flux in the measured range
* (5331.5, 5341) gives -0.010 mag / 1.78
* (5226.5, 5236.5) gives -0.061 mag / 1.69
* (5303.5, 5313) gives -0.084 mag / 1.85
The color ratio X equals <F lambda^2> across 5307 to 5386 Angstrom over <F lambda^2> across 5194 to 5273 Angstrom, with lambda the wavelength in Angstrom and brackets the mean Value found 1.1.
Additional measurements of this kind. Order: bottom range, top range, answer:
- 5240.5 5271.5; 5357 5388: 1.09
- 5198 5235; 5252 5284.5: 1.10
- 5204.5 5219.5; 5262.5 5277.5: 1.08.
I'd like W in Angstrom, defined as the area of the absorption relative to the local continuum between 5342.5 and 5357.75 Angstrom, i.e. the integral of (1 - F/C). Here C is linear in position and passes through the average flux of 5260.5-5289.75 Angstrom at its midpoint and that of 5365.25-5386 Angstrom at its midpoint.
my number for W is 0.3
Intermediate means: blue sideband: 1.72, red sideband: 1.8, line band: 1.75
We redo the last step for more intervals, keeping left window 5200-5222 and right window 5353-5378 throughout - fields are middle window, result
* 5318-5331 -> 0.37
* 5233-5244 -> -0.59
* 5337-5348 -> 0.42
